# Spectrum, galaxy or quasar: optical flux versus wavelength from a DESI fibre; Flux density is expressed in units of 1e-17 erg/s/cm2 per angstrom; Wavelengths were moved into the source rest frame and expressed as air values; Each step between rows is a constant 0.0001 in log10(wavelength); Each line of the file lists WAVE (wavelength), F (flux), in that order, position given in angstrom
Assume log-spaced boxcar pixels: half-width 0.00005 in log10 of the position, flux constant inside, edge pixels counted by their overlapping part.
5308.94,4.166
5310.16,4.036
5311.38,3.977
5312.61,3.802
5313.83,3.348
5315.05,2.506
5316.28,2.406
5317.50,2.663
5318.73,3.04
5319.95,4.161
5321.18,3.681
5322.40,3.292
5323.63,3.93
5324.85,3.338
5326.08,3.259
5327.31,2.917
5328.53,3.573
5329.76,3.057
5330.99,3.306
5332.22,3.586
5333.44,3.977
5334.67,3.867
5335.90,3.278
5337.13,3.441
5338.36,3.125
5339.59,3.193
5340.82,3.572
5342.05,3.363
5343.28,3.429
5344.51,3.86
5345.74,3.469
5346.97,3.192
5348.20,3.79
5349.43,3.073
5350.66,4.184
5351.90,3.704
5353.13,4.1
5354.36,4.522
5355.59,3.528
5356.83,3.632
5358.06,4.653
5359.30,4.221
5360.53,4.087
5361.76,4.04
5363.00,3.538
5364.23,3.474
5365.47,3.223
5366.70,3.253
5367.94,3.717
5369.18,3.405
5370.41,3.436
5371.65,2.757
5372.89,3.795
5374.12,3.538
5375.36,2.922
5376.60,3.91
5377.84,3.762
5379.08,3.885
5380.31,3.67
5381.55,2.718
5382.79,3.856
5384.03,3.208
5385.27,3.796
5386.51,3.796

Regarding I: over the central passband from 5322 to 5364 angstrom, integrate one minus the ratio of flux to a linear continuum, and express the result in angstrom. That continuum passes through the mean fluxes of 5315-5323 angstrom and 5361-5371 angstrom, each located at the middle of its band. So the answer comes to -3.5 angstrom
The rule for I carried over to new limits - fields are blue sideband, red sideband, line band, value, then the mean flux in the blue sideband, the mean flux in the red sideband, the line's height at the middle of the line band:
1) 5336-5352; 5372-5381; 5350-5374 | -1.33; 3.48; 3.61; 3.55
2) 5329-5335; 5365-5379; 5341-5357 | -0.81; 3.54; 3.45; 3.5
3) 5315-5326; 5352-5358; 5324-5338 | 0.25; 3.26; 3.99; 3.48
